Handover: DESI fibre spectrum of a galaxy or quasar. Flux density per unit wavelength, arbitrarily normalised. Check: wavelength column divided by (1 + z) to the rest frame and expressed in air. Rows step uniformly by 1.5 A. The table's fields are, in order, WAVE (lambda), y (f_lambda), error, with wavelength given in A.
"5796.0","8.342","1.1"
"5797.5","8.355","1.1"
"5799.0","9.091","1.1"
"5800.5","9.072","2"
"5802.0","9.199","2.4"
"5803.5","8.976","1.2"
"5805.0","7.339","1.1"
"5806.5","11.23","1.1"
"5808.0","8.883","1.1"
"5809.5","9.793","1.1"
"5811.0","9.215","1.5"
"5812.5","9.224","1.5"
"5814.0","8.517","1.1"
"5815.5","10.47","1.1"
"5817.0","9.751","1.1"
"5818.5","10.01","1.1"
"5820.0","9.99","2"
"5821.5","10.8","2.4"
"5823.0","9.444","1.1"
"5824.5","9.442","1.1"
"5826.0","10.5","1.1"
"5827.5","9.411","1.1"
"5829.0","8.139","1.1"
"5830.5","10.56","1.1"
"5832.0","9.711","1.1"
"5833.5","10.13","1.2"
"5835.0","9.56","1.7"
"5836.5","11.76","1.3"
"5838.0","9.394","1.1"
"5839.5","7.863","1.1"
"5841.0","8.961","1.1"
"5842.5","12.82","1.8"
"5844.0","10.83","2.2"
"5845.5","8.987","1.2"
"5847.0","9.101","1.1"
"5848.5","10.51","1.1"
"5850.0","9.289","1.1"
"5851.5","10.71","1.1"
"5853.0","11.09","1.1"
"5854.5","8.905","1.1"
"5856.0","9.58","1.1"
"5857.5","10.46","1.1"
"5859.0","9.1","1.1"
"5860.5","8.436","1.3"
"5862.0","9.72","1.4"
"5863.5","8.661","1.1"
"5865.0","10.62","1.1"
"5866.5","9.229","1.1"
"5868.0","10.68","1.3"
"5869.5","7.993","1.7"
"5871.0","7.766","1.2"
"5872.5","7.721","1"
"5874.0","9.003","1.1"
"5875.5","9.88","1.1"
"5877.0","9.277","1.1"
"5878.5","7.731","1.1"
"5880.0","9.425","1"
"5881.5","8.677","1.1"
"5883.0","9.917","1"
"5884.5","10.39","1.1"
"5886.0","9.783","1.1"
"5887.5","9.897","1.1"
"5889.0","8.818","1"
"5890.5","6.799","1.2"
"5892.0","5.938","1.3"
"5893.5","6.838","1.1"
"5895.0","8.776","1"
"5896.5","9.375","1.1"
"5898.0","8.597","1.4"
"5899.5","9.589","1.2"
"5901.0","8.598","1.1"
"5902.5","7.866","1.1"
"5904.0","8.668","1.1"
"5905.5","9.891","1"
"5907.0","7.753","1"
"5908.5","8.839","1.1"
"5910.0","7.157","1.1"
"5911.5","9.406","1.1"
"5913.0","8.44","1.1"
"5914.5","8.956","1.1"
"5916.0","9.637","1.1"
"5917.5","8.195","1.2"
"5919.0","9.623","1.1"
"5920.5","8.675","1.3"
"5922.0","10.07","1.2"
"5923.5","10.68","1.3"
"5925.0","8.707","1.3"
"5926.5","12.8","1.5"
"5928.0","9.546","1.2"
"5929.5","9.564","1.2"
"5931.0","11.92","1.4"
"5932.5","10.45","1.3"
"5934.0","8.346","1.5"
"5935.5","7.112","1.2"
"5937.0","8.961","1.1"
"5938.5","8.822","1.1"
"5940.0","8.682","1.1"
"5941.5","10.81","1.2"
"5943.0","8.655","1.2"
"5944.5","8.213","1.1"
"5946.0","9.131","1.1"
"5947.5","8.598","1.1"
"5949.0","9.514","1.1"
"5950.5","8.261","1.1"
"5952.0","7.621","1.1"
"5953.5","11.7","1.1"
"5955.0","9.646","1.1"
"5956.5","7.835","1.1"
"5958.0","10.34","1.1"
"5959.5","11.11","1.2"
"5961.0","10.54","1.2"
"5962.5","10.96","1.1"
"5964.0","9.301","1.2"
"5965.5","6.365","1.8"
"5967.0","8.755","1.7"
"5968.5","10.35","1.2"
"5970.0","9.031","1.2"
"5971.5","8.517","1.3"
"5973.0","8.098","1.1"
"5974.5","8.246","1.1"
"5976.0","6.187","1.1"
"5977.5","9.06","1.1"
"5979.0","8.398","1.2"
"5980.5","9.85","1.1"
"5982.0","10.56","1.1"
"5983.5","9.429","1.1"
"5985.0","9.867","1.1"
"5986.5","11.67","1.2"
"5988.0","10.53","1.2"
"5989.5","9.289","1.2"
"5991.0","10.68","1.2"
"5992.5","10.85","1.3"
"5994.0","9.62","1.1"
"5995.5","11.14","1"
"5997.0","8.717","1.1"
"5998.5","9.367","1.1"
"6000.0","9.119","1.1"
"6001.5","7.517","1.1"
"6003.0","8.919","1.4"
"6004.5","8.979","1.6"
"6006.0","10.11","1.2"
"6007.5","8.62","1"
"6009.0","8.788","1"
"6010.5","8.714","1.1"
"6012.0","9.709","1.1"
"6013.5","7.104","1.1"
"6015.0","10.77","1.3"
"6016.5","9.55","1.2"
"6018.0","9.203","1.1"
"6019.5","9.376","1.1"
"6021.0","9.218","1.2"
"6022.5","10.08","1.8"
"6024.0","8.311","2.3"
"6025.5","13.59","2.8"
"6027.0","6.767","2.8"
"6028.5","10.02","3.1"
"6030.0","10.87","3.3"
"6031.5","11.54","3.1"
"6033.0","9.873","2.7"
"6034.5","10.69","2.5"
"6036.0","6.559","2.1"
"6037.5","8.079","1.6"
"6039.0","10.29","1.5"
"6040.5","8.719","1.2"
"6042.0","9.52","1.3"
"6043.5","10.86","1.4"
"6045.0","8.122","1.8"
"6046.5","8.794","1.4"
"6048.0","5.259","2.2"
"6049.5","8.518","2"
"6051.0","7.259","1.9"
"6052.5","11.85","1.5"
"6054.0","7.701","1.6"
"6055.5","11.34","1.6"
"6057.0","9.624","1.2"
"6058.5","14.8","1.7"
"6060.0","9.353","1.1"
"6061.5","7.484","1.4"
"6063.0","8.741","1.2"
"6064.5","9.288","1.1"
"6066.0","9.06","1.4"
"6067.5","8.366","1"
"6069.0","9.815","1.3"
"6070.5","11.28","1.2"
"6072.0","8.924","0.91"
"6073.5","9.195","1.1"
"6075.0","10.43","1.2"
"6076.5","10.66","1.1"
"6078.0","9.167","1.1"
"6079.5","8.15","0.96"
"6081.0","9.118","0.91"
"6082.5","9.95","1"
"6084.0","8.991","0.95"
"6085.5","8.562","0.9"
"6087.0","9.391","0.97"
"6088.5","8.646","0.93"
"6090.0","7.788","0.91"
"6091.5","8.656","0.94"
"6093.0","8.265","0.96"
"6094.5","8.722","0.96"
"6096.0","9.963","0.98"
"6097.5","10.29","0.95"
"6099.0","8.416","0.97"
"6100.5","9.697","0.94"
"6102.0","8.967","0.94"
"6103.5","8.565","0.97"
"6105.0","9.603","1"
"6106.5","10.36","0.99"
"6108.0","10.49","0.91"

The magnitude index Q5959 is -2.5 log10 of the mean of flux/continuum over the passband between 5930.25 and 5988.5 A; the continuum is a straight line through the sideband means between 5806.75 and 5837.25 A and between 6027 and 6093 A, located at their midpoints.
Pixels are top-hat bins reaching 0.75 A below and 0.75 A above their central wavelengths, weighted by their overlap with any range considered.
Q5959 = 0.03 mag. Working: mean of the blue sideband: 9.79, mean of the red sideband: 9.29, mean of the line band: 9.26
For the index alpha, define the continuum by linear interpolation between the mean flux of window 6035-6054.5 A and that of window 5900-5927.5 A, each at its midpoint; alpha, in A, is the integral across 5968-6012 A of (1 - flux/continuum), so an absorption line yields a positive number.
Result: -2.46 A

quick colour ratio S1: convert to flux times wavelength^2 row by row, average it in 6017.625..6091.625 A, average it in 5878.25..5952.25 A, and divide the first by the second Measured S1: 1.1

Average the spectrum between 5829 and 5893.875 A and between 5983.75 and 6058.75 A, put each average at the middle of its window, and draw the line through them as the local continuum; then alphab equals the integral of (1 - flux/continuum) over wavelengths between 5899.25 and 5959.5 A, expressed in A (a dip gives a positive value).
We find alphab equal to 1.4 A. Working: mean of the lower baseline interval 9.36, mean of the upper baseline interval 9.49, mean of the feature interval 9.2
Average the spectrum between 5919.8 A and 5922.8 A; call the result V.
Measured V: 9.41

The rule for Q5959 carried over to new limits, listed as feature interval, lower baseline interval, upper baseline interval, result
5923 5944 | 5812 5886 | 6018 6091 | -0.013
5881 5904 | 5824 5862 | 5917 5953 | 0.106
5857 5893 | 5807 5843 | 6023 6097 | 0.081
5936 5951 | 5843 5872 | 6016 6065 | 0.066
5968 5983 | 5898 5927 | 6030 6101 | 0.043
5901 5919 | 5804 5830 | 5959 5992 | 0.096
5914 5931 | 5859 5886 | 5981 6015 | -0.055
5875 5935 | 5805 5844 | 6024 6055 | 0.059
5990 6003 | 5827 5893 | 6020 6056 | -0.029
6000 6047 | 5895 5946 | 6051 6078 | 0.032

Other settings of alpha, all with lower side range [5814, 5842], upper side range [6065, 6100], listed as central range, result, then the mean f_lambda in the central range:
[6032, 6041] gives 0.19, 9.11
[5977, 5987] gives -0.40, 9.81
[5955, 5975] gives 0.53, 9.22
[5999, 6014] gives 0.93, 8.8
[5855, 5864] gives 0.34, 9.33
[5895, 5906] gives 0.80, 8.91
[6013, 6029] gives -0.23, 9.48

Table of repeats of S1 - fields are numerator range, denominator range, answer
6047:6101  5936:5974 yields 1.05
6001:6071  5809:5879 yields 1.04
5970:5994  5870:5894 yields 1.13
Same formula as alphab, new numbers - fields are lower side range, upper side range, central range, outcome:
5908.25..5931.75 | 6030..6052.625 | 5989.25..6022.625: -0.6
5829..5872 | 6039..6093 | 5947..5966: 0.1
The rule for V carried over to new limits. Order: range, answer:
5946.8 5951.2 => 8.8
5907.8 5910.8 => 8.01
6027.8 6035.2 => 10.6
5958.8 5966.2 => 9.67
